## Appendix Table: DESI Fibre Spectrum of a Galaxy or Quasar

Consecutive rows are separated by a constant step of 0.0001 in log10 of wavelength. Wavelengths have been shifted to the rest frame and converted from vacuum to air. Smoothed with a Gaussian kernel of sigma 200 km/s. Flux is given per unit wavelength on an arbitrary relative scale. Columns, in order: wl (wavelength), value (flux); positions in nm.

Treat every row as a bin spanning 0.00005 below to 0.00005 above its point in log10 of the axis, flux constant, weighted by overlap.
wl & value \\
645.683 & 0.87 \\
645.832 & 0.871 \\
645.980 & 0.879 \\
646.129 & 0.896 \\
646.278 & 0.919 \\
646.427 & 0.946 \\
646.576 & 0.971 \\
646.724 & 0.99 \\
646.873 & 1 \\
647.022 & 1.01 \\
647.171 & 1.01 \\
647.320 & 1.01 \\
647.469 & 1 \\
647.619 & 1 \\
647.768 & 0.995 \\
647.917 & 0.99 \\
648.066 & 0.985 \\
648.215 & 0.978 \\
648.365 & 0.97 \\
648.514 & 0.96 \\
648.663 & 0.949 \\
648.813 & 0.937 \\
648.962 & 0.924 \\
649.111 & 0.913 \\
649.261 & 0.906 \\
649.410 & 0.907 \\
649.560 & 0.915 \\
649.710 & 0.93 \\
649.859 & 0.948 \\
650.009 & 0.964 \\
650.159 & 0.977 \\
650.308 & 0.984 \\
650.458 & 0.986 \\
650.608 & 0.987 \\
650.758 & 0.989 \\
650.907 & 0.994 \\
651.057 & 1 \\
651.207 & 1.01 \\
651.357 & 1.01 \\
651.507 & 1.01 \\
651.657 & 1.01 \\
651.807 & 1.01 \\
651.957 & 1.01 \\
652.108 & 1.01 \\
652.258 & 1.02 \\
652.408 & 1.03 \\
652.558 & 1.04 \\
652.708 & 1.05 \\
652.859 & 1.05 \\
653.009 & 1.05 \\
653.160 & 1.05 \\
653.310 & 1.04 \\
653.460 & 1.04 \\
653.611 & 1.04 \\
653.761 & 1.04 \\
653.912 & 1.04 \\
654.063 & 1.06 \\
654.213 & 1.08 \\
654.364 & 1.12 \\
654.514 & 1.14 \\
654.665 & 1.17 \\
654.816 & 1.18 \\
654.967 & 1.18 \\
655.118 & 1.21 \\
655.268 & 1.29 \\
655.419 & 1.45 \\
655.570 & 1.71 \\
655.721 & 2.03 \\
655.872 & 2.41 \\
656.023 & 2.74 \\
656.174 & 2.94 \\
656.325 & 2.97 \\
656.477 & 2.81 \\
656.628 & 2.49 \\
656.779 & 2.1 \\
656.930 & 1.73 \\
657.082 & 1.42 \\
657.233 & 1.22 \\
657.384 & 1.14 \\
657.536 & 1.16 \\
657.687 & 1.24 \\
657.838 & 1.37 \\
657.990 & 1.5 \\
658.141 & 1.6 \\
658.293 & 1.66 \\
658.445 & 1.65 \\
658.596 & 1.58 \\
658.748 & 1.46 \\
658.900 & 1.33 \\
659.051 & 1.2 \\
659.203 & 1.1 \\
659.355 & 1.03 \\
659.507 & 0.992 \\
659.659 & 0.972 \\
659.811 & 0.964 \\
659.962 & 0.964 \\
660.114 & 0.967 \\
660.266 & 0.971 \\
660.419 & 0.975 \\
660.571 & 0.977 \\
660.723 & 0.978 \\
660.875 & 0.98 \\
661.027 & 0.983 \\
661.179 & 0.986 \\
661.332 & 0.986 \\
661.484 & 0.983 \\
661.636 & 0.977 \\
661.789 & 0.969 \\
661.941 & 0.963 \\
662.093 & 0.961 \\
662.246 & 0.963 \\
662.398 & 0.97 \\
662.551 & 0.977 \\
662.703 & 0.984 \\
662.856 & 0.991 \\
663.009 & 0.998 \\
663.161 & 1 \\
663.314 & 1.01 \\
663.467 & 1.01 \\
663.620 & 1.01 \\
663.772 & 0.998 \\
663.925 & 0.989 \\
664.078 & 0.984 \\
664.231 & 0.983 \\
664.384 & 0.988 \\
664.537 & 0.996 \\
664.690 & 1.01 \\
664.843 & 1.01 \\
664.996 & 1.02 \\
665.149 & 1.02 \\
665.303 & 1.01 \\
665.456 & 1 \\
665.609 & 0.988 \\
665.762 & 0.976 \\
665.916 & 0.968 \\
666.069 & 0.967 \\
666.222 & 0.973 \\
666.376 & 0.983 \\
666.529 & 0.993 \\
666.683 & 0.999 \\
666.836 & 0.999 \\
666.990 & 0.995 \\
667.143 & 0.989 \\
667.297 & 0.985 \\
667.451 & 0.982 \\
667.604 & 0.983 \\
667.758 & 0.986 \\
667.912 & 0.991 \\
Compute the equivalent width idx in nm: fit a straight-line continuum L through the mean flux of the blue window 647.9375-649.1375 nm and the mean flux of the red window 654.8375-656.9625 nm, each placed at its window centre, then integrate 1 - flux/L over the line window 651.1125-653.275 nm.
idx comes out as 0.684 nm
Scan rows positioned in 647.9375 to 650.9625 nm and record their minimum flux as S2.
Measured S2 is 0.906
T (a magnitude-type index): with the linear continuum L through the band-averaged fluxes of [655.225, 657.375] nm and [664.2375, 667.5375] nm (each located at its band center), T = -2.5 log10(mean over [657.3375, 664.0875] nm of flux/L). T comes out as 0.39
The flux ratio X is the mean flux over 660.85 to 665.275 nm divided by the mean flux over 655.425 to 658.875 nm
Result 0.5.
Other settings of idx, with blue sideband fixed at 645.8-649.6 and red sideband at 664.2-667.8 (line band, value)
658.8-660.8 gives -0.12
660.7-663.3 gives 0.01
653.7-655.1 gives -0.21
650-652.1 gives -0.07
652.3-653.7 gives -0.11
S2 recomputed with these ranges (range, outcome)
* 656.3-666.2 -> 0.961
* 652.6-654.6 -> 1.04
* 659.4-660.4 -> 0.964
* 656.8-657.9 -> 1.14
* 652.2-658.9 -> 1.02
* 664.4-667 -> 0.967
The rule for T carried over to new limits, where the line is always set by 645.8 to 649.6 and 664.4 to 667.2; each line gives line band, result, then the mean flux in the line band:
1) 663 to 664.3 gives -0.009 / 0.998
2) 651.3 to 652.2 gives -0.049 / 1.01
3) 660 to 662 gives 0.009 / 0.976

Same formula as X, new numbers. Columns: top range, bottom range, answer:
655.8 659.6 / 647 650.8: 1.77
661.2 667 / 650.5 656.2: 0.81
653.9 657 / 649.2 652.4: 1.80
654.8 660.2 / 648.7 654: 1.59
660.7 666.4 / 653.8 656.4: 0.61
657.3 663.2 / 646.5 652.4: 1.14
